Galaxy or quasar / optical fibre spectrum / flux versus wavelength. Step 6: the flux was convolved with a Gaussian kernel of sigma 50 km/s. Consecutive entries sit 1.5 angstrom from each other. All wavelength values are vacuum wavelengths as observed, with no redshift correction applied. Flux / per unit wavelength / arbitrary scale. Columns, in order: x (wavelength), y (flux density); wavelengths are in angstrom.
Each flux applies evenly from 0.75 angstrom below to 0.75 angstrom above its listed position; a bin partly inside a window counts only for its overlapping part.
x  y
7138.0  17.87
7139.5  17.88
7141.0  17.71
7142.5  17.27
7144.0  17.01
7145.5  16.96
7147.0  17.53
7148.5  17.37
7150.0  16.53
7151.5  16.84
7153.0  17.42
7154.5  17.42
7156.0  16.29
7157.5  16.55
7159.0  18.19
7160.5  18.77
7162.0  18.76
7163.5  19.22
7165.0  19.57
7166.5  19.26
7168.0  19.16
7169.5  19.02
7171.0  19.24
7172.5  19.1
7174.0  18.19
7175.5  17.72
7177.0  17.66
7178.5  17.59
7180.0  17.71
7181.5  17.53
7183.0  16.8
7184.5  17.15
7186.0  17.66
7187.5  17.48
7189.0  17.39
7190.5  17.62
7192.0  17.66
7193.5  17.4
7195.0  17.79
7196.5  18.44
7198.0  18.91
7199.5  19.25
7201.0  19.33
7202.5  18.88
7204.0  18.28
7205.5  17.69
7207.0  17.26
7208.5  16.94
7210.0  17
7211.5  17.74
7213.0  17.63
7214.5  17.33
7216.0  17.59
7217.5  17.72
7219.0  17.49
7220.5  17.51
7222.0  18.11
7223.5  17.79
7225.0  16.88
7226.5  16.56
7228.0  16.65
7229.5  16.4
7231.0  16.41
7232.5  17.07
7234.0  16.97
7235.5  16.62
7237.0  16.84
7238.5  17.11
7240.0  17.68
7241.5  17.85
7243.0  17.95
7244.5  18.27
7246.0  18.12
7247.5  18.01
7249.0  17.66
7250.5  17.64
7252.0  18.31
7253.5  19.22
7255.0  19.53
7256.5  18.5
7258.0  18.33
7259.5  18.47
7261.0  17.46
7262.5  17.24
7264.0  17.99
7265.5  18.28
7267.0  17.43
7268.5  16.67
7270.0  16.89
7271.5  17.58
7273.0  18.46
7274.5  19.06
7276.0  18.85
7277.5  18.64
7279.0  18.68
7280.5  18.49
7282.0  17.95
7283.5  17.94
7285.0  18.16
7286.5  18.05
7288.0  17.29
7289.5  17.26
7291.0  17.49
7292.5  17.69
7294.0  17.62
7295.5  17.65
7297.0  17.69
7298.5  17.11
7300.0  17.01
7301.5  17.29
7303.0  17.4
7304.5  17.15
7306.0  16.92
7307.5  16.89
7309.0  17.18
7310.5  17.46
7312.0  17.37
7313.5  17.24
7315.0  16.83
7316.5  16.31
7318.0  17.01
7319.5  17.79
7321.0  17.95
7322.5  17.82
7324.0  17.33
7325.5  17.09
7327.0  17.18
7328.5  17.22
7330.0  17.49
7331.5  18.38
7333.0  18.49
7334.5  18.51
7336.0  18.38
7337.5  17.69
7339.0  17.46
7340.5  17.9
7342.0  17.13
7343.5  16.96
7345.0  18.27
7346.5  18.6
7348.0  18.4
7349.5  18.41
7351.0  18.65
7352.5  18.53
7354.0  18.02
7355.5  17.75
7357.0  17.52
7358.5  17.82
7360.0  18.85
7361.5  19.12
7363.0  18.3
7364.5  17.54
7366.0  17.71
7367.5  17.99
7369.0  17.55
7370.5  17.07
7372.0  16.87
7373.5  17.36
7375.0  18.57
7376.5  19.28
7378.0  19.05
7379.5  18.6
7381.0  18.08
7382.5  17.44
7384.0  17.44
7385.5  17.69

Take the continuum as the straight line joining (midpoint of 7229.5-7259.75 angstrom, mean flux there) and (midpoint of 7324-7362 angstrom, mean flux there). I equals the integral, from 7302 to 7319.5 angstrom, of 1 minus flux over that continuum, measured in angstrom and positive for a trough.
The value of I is 0.8 angstrom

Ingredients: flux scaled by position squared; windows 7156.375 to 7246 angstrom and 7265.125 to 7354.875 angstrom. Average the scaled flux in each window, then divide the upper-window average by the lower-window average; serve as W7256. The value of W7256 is 1.0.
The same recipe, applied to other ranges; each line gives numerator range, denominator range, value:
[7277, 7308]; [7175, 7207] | 1.01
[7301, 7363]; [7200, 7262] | 1.03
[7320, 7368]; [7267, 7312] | 1.03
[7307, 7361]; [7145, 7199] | 1.04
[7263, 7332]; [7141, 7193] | 1.02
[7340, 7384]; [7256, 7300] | 1.03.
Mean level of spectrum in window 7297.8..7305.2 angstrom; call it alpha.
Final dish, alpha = 17.2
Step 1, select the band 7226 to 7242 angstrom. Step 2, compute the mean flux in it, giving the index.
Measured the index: 16.9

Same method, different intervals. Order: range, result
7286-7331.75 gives 17.3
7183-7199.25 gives 17.8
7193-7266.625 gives 17.8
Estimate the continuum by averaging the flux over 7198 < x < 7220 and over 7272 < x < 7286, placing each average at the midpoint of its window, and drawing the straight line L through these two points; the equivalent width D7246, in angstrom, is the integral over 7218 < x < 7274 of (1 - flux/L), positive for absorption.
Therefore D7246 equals 1.7 angstrom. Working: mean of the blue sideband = 17.9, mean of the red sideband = 18.4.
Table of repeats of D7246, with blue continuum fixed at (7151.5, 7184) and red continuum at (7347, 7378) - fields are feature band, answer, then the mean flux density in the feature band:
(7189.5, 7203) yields -0.17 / 18.3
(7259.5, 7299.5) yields 0.58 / 17.8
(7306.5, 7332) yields 1.11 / 17.3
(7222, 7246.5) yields 1.20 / 17.2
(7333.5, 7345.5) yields 0.20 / 17.8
